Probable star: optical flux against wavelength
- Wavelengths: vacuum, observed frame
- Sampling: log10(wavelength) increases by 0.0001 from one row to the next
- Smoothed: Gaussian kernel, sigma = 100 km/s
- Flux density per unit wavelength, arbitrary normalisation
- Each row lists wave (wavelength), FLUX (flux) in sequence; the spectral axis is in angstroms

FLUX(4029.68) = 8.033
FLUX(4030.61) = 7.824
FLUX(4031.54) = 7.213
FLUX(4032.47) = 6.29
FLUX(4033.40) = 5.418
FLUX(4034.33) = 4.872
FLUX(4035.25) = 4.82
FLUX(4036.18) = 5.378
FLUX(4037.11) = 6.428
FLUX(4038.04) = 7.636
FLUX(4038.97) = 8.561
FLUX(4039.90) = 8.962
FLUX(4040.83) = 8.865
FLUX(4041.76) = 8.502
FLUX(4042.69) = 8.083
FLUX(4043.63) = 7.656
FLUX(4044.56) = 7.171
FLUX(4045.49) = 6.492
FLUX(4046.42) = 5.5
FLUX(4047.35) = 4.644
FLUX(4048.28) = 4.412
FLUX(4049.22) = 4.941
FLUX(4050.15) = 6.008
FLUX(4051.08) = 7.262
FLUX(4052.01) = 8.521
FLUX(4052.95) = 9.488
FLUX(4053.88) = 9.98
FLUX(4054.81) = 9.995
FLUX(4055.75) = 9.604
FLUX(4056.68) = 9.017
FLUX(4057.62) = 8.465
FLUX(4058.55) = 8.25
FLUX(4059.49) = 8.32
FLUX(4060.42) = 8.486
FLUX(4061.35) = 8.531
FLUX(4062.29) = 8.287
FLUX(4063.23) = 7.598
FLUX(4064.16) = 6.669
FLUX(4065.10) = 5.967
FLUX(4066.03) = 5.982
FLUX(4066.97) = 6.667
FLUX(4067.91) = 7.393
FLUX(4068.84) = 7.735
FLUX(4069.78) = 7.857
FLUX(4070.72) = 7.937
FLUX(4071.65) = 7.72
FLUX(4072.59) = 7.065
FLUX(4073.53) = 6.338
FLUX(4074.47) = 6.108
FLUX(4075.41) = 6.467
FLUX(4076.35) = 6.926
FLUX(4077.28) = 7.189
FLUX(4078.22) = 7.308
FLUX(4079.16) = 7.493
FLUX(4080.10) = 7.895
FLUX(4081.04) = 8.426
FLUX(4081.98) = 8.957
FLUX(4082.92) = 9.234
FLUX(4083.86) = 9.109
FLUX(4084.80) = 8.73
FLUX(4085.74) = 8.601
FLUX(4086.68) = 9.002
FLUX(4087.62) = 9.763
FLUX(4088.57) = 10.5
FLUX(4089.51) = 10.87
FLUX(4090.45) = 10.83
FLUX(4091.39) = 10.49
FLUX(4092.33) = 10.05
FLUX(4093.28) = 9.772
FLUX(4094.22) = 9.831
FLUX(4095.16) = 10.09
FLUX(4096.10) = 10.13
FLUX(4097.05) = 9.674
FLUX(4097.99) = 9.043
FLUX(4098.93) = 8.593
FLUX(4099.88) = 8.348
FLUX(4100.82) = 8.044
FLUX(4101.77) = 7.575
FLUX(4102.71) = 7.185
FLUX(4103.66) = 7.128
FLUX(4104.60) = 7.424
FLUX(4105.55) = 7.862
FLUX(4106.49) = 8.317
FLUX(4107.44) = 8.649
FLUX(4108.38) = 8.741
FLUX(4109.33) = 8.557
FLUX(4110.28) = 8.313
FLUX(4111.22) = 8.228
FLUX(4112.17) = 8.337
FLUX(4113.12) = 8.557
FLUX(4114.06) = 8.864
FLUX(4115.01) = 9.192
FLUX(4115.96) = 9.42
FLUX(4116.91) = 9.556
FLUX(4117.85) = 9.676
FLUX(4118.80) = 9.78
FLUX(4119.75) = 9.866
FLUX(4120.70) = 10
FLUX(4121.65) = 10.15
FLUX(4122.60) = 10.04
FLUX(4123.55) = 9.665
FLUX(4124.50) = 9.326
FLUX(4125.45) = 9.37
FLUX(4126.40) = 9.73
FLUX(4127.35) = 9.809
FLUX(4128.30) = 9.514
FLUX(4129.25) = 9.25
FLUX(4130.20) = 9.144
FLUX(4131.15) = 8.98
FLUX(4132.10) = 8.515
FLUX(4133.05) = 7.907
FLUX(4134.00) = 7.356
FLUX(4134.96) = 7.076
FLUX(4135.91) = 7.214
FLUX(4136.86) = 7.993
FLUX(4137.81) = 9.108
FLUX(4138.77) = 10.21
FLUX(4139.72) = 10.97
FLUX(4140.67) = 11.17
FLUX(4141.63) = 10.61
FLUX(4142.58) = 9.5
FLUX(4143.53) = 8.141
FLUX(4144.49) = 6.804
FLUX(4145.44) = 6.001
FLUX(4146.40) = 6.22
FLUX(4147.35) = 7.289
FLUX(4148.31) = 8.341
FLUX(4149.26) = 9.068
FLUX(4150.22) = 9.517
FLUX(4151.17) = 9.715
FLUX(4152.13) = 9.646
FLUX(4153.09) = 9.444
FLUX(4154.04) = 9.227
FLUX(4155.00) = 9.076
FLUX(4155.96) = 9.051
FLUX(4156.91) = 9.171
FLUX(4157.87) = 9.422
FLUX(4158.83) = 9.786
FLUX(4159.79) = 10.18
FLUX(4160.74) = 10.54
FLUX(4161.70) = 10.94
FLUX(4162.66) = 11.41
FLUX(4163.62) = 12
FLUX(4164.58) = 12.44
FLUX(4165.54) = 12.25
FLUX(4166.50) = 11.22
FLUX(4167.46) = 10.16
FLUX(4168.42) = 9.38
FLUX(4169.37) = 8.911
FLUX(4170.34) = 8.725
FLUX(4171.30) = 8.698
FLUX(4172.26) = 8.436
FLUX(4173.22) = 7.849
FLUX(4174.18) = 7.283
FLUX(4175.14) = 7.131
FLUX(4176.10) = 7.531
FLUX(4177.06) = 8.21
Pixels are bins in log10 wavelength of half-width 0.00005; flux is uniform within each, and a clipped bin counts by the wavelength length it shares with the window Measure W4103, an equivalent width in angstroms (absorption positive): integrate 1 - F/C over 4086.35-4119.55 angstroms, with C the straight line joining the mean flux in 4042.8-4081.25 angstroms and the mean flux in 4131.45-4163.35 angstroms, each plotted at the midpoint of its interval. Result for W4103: -3.6 angstroms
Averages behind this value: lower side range 7.41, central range 9.05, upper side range 9.01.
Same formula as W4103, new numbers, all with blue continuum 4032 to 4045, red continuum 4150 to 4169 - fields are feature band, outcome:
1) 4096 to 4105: 0.4 angstroms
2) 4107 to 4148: 2.1 angstroms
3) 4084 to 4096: -2.1 angstroms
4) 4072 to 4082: 1.1 angstroms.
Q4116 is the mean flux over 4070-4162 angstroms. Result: 8.84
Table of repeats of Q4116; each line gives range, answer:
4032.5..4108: 7.93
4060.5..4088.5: 7.74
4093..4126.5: 8.96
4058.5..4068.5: 7.44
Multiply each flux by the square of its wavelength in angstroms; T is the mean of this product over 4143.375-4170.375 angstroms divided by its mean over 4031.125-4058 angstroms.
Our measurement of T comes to 1.38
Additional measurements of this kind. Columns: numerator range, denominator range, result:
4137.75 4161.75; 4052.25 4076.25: 1.22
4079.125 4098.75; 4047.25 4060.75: 1.22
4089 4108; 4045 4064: 1.20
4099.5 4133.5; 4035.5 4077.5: 1.23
